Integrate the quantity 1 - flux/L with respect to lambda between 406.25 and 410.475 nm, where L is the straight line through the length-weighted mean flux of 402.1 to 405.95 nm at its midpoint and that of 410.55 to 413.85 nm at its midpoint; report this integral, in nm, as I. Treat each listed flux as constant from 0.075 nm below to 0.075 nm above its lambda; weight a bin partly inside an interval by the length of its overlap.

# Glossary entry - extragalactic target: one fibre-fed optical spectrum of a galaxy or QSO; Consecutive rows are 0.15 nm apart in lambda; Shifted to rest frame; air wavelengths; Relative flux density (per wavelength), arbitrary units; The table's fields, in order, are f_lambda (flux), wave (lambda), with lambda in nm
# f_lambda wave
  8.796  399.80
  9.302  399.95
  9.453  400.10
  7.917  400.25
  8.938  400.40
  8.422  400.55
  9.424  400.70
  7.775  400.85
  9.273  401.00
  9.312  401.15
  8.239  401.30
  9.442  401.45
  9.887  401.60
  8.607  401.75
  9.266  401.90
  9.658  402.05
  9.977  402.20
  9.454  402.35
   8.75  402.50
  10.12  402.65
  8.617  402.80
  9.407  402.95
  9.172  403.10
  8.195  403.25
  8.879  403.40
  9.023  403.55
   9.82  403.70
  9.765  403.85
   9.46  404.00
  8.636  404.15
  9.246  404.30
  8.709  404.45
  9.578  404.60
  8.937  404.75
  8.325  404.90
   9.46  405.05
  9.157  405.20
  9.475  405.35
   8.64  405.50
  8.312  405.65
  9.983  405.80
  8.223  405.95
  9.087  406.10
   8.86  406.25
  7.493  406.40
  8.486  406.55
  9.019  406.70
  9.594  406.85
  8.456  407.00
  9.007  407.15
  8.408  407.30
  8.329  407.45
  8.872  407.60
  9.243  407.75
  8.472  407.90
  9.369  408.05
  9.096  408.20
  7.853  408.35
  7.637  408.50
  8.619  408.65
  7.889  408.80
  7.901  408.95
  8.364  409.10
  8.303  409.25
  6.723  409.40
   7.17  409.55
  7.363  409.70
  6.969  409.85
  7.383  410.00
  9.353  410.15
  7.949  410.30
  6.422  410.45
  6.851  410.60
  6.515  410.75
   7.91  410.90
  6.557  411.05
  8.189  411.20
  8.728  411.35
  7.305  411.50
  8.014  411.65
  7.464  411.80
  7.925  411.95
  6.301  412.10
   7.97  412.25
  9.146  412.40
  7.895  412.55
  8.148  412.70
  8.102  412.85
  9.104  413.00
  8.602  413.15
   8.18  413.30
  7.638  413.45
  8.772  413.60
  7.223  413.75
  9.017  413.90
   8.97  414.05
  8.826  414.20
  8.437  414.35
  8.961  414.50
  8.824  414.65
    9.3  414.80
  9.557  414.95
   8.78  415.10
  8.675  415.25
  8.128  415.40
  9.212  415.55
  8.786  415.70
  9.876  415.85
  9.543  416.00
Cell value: 0.12 nm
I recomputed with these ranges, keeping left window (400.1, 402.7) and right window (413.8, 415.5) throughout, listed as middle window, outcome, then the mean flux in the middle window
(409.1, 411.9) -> 0.434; 7.54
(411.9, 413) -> 0.108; 8.01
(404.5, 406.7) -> 0.036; 8.86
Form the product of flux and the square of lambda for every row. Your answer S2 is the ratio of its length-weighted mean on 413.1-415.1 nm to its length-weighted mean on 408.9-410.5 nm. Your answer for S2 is 1.2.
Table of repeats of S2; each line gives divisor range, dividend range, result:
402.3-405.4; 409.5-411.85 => 0.85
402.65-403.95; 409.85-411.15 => 0.83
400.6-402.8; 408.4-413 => 0.88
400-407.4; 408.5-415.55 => 0.93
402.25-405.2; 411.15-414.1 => 0.93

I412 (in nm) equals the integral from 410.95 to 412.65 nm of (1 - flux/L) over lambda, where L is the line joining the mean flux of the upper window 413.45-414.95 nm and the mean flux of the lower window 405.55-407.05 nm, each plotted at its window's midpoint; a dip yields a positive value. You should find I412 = 0.18 nm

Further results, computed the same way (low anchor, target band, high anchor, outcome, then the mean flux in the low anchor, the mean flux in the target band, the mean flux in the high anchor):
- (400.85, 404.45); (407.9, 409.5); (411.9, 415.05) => 0.108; 9.19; 8.17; 8.43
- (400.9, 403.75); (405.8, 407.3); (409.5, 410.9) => -0.097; 9.2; 8.74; 7.36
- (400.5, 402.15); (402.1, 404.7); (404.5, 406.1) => -0.057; 9.05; 9.23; 9.01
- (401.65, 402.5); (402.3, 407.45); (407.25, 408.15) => 0.055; 9.35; 8.98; 8.8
